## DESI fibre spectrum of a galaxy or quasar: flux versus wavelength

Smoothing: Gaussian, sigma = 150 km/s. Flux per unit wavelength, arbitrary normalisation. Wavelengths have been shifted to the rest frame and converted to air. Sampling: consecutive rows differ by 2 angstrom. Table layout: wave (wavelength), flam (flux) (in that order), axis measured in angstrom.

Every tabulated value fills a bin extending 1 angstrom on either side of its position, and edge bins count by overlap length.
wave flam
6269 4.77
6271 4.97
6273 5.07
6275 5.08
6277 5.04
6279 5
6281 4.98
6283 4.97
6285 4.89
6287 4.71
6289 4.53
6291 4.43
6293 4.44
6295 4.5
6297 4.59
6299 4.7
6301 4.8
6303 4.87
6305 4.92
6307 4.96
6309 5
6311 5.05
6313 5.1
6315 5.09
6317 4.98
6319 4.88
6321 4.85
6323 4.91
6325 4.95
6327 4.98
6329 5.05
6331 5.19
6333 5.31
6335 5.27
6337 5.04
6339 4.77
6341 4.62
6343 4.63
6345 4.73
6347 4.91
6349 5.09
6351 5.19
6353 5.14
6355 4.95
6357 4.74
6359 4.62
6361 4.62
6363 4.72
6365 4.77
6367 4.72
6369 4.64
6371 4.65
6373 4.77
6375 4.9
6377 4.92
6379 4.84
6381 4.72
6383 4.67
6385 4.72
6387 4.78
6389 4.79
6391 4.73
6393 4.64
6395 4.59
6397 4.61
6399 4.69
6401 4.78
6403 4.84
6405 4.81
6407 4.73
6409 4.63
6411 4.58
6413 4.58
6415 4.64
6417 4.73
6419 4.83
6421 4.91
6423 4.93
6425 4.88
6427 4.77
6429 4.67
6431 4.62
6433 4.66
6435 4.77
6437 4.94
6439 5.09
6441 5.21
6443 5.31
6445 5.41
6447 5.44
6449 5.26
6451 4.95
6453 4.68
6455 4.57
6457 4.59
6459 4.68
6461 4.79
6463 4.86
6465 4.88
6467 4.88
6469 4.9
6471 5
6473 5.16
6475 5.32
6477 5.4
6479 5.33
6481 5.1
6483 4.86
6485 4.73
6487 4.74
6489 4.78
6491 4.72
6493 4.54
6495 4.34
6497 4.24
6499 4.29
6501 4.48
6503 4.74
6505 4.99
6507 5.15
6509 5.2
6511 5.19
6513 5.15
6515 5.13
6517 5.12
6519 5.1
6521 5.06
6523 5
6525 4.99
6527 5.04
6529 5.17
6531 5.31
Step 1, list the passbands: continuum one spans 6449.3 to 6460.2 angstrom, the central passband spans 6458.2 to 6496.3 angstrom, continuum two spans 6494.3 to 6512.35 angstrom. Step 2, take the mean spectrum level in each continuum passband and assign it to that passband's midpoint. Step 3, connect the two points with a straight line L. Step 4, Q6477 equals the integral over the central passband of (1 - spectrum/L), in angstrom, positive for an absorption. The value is -1.2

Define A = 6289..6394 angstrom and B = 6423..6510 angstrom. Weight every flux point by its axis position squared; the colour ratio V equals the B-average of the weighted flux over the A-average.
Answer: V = 1.0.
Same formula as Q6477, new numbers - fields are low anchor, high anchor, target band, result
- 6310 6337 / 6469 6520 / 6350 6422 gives 3.5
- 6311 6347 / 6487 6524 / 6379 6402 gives 1.0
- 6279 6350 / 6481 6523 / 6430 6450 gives -0.9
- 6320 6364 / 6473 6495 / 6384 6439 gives 2.1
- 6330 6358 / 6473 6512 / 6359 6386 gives 1.1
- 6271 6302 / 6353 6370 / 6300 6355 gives -2.4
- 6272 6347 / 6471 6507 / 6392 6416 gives 0.9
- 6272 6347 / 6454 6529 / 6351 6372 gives 0.5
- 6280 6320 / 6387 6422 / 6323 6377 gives -1.3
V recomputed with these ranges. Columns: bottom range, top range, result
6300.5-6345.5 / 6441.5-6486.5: 1.05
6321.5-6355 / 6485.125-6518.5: 1.01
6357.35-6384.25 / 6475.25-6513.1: 1.06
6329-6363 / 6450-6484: 1.04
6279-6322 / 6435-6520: 1.08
